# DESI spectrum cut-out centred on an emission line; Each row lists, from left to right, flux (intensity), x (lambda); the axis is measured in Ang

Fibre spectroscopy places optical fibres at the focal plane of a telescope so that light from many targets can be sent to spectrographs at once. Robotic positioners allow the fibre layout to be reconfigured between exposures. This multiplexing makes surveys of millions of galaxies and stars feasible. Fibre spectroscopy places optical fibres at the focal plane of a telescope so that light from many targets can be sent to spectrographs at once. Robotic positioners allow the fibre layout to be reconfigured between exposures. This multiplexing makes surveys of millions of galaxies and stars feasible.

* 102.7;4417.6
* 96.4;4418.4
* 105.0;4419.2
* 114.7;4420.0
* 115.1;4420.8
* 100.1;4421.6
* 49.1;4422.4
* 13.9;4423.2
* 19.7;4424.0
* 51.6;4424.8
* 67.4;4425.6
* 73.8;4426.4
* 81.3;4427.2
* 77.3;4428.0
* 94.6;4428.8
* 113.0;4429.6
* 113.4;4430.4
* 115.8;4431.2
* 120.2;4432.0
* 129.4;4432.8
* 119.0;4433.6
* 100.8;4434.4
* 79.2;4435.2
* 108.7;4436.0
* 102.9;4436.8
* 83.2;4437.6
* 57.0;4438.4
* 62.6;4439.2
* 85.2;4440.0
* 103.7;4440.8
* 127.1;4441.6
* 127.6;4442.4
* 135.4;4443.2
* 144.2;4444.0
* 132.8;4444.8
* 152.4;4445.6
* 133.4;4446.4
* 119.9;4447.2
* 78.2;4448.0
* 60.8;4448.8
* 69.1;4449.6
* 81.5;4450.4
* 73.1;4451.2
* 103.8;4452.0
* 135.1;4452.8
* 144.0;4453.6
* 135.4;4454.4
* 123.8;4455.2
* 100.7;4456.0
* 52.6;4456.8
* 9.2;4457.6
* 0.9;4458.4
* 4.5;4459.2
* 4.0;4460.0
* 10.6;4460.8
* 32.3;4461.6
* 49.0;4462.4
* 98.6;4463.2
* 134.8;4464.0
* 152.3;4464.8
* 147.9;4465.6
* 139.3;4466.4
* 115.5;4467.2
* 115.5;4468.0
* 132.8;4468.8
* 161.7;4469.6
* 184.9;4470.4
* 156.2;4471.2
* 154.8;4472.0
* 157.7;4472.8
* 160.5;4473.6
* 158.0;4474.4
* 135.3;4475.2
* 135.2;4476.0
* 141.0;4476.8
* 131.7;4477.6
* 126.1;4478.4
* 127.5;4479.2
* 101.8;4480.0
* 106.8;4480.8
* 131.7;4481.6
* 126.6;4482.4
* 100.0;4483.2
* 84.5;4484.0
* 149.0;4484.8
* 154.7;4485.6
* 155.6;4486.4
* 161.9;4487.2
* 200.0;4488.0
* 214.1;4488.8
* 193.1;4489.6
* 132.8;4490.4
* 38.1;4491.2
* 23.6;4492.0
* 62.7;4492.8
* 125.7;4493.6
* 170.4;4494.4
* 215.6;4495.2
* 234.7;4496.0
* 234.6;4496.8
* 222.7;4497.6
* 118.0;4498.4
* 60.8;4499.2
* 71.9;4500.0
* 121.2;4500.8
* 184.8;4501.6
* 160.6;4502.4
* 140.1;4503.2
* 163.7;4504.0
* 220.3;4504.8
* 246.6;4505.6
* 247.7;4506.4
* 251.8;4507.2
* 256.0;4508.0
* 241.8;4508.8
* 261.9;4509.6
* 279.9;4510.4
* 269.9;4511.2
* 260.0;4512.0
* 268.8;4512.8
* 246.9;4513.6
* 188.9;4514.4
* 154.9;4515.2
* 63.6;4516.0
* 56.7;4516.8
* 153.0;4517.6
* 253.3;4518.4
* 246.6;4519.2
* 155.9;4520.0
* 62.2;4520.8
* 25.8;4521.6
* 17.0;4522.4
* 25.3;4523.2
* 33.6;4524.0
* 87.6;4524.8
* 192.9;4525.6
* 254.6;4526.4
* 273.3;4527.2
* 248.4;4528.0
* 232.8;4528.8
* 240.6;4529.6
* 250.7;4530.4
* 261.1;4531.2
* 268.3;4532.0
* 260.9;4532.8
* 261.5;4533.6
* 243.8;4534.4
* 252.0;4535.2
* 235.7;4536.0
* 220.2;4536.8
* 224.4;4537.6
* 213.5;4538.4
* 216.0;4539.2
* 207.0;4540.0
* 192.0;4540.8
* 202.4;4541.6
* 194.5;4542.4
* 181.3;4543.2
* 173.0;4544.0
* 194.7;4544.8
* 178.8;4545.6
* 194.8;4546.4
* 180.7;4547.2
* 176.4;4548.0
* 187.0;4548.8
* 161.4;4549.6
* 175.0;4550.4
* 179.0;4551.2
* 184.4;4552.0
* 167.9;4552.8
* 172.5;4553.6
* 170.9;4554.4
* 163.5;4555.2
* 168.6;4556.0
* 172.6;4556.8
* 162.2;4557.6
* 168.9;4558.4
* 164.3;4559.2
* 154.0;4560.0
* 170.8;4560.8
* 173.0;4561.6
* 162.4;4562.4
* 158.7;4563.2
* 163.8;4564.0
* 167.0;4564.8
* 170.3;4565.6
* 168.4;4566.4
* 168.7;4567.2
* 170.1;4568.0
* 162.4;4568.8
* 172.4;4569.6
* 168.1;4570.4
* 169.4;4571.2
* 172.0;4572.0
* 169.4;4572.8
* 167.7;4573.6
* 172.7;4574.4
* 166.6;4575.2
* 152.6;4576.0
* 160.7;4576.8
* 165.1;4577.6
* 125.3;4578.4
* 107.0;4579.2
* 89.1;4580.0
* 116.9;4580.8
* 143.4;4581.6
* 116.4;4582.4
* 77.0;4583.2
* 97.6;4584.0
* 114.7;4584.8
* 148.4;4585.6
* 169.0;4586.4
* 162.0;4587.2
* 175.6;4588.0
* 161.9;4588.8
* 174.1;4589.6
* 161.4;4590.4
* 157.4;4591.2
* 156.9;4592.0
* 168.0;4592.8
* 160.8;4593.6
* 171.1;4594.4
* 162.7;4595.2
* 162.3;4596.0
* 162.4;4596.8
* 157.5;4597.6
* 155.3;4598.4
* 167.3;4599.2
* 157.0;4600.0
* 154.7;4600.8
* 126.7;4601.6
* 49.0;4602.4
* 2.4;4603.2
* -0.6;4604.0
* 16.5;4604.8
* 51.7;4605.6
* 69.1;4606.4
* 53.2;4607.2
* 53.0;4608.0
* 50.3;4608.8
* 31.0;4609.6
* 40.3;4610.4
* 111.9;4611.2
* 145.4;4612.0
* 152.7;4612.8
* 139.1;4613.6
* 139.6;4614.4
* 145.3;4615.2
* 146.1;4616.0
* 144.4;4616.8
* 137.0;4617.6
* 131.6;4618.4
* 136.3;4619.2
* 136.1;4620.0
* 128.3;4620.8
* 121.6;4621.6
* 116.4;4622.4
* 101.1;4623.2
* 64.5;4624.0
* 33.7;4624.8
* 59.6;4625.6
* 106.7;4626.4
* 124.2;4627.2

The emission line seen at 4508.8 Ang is Ly-alpha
